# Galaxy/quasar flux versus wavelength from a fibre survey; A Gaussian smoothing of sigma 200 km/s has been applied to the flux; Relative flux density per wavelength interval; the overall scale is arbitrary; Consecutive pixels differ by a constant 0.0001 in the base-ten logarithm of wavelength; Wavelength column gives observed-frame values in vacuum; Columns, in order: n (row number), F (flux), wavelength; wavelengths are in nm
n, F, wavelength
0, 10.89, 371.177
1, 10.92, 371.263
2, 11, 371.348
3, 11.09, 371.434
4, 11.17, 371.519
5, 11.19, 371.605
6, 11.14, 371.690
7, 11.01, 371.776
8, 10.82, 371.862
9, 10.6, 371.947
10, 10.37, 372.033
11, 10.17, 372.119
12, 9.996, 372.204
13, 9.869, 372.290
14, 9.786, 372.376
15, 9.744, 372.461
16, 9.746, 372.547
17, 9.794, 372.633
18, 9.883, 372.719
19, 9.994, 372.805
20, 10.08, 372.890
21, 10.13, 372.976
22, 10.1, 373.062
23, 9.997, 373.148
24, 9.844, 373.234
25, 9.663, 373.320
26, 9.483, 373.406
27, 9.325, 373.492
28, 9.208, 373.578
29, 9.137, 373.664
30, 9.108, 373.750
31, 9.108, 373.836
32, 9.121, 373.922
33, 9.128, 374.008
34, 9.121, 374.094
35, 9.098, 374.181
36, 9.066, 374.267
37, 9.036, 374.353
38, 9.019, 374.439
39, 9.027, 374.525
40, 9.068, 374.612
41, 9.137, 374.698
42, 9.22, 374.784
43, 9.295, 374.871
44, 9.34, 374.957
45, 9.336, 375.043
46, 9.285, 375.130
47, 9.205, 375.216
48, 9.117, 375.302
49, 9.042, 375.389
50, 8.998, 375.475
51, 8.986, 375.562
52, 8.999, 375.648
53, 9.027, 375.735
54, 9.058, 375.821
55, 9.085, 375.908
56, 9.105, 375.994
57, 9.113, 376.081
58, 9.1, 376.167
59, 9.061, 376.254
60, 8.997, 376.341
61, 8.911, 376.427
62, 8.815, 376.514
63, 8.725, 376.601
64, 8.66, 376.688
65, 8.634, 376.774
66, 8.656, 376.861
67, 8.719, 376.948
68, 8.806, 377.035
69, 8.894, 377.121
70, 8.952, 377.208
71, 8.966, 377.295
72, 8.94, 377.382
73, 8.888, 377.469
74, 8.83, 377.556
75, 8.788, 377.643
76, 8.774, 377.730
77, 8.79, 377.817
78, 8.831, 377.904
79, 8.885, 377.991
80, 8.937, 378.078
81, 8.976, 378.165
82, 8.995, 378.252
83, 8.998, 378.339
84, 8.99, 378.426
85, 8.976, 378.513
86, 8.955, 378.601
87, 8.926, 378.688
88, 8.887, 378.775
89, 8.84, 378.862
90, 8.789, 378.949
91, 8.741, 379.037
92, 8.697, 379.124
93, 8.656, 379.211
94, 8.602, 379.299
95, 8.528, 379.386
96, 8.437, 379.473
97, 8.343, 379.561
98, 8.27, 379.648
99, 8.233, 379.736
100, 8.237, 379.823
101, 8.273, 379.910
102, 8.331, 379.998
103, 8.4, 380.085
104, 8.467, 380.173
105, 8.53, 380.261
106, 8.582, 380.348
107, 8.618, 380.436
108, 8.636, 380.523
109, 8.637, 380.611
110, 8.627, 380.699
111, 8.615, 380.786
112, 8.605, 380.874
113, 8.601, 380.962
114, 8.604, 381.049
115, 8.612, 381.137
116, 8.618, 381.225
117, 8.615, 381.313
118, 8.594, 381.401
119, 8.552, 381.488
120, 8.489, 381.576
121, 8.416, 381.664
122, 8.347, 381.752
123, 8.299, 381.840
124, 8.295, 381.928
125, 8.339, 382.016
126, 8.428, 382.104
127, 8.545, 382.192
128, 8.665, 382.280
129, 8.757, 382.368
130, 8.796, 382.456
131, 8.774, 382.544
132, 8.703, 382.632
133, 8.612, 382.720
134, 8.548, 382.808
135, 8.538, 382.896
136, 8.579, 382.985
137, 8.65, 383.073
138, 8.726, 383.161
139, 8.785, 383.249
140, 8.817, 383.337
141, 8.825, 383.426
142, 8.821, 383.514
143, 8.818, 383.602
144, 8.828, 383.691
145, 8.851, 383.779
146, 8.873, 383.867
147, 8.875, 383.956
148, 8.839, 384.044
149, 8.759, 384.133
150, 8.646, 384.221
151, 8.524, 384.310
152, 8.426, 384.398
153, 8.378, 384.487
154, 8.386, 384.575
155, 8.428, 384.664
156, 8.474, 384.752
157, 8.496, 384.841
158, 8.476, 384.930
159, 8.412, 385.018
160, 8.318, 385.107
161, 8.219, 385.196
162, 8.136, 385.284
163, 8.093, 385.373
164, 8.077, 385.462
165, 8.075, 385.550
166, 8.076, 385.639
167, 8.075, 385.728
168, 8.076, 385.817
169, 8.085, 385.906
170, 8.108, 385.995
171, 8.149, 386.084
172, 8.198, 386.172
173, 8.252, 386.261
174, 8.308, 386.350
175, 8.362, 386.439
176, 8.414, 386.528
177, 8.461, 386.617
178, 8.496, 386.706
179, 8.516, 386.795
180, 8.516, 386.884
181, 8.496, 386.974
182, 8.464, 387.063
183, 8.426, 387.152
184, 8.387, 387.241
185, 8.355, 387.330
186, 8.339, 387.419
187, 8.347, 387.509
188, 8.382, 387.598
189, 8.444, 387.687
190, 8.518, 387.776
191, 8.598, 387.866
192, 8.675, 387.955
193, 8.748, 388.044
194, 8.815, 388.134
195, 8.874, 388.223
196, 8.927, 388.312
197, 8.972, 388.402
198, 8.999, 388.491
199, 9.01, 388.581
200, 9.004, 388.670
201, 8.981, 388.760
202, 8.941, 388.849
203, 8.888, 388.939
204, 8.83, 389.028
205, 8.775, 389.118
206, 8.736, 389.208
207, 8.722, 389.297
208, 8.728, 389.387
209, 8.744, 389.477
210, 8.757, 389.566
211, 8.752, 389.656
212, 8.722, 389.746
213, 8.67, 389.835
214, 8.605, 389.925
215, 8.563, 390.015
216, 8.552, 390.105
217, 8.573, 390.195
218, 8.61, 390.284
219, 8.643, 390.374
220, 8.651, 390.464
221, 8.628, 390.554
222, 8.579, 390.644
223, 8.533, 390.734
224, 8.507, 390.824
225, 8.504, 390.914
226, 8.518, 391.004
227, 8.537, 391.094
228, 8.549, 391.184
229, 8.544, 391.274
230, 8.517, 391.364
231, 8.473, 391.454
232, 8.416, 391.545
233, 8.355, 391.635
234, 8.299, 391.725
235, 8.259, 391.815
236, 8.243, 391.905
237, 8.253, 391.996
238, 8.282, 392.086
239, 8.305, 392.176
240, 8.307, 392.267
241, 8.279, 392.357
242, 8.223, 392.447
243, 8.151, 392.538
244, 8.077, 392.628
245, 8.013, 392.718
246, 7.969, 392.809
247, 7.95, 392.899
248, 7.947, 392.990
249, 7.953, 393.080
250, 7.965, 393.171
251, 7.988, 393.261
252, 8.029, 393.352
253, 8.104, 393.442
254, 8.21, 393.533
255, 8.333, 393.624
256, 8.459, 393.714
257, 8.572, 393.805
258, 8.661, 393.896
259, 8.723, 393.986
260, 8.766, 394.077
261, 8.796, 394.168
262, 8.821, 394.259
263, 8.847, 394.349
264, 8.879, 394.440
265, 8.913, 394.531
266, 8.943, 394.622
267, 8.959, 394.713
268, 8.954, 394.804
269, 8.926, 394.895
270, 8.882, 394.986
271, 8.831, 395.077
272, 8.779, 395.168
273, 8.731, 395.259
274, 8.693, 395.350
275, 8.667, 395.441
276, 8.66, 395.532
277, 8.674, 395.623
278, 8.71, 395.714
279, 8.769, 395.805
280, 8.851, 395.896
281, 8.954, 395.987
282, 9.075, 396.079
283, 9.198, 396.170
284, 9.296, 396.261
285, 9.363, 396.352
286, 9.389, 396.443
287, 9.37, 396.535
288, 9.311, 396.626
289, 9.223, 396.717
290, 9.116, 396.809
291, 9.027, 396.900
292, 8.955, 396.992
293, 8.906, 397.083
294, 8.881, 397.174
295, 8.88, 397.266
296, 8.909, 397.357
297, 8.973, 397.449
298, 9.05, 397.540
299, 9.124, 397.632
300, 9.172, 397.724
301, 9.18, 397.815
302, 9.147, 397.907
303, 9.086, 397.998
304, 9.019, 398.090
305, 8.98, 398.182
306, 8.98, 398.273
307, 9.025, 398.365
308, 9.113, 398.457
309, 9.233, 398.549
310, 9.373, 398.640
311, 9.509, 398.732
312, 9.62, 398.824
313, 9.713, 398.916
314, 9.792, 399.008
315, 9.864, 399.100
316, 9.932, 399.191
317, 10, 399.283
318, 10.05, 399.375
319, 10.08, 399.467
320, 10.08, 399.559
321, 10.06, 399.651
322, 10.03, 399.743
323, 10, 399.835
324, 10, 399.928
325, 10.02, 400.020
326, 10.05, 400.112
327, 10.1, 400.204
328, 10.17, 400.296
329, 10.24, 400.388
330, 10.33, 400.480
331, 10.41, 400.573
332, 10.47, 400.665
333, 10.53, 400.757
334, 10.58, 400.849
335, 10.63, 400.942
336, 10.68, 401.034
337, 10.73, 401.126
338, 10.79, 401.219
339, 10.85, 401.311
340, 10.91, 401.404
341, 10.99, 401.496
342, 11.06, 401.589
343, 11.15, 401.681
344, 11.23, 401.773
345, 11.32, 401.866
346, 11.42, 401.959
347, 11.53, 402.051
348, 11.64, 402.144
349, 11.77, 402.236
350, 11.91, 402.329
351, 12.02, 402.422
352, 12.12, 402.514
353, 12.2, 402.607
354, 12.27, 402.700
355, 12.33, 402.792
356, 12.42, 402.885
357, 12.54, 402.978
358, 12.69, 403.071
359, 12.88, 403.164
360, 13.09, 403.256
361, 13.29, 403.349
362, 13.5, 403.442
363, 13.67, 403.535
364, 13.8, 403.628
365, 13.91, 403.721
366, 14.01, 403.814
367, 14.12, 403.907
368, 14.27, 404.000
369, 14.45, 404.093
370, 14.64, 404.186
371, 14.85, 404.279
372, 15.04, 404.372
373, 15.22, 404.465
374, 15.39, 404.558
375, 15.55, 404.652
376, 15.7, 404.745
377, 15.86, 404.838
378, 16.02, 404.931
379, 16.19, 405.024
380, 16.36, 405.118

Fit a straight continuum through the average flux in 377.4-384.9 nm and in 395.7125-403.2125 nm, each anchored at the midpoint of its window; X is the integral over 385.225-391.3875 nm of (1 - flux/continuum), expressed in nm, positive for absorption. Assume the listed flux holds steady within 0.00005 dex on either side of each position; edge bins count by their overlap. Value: 0.46 nm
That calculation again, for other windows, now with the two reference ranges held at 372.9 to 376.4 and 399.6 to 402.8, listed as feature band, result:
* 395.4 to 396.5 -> 0.17 nm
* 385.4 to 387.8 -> 0.40 nm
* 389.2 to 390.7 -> 0.23 nm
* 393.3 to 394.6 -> 0.23 nm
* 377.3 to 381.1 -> 0.34 nm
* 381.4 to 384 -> 0.30 nm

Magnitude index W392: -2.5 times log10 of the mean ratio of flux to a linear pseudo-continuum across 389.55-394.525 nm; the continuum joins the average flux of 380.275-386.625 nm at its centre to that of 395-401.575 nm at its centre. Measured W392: 0.08 mag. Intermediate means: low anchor 8.5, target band 8.43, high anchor 9.55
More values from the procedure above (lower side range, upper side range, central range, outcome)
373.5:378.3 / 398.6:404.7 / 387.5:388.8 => 0.17 mag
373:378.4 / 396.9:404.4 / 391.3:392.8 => 0.24 mag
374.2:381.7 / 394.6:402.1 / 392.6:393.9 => 0.16 mag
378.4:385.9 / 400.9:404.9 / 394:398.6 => 0.26 mag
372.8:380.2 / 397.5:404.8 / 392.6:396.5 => 0.23 mag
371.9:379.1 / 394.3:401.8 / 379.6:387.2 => 0.10 mag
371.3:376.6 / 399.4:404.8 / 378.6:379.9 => 0.17 mag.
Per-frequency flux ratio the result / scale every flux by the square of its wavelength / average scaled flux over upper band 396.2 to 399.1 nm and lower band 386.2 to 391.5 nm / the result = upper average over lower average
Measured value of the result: 1.12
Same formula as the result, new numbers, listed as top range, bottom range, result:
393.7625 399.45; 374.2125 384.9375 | 1.13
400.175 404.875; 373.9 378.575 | 1.58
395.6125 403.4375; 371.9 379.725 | 1.27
